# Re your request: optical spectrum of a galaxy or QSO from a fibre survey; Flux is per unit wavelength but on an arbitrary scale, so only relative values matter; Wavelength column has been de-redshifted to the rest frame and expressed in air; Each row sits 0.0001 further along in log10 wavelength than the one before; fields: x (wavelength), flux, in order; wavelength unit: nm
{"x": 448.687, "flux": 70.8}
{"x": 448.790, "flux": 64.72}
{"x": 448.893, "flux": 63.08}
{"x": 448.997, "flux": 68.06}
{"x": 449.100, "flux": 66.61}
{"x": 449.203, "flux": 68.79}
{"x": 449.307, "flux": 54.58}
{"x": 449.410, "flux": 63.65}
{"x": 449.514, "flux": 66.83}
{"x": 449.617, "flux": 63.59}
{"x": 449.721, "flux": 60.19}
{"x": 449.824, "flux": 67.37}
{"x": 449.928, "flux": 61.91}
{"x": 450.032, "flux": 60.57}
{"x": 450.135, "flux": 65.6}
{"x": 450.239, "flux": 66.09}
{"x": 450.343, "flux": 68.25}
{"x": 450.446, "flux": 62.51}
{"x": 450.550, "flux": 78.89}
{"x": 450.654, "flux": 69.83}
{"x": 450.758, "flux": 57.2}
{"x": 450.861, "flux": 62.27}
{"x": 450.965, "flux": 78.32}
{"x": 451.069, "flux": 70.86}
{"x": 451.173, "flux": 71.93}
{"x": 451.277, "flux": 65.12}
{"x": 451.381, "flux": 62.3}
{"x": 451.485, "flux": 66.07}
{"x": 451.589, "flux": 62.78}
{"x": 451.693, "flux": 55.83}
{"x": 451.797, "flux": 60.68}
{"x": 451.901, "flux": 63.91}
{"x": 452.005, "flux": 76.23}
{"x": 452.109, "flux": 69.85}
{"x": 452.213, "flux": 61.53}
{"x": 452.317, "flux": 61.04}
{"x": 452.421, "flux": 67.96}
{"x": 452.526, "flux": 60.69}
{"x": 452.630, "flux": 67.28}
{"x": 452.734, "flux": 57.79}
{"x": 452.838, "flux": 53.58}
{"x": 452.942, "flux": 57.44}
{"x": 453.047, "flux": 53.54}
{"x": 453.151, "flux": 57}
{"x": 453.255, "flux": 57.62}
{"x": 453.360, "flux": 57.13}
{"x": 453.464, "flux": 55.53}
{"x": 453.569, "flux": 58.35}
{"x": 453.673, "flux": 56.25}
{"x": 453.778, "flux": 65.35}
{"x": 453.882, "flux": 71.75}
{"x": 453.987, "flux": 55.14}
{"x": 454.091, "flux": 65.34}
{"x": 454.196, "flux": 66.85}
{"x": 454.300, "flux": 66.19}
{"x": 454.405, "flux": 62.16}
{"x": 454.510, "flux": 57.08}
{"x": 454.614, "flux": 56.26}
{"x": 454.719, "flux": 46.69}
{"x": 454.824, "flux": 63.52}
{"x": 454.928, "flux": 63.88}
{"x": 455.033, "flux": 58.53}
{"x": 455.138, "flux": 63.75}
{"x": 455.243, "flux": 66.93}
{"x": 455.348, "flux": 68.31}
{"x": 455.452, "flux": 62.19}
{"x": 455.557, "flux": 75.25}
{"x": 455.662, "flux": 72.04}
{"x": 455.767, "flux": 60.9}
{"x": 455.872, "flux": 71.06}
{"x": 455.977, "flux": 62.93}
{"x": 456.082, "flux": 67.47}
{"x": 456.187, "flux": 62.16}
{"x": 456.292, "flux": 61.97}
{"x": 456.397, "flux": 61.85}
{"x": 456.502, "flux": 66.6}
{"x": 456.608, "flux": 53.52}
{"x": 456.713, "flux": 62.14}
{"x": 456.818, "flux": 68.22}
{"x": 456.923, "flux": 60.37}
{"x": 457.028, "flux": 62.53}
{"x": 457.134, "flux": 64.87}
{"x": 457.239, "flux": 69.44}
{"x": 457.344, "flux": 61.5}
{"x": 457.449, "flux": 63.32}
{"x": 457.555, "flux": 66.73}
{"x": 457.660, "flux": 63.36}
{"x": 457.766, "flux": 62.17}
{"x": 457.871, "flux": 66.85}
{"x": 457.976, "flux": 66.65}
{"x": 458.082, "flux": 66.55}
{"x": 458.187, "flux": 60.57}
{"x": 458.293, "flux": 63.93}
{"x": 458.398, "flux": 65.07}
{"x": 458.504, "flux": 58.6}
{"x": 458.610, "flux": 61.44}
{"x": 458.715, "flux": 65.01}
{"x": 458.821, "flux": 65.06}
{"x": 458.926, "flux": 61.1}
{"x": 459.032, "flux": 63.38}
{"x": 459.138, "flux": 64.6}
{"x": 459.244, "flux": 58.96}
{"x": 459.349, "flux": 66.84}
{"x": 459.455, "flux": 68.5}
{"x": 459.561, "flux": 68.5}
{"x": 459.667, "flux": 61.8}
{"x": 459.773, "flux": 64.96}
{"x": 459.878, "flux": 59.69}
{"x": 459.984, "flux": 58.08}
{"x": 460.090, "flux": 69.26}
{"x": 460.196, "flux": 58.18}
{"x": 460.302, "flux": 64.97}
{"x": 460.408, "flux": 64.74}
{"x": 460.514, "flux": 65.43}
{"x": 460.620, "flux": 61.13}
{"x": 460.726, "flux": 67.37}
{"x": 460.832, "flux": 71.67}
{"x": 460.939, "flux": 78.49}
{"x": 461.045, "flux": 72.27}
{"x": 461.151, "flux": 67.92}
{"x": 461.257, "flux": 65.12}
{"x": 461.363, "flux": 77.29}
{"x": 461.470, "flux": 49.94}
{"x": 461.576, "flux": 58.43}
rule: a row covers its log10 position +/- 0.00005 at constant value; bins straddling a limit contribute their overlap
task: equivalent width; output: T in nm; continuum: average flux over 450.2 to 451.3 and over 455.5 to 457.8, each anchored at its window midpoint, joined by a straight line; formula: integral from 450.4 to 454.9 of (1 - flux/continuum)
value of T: 0.30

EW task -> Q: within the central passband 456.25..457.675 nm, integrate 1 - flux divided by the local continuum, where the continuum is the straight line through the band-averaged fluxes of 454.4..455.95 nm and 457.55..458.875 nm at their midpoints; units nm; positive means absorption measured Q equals 0.01 nm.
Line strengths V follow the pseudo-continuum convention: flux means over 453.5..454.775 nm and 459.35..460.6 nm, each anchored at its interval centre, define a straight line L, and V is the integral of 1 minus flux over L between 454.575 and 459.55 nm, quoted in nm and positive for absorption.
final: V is -0.12 nm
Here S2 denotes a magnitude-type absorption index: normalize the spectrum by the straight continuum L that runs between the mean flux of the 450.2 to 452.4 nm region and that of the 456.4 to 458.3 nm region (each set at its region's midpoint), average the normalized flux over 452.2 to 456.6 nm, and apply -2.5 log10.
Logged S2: 0.05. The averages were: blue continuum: 66.3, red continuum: 63.8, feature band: 61.9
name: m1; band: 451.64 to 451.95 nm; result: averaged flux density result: 60.1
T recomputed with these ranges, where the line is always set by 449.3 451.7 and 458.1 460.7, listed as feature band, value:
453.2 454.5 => 0.068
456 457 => 0.022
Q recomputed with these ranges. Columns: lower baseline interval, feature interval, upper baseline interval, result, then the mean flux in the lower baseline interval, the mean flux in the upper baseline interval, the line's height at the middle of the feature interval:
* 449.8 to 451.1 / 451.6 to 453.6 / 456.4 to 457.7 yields 0.15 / 66.8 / 63.5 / 65.7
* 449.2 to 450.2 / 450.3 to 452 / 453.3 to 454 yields -0.12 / 63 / 60.1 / 62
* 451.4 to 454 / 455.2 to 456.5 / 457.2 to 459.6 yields -0.07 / 61.3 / 64.2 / 62.9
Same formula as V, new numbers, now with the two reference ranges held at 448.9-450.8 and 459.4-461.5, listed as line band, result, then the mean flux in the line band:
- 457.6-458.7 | 0.04 nm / 63.6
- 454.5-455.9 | 0.04 nm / 63.4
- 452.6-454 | 0.14 nm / 58.8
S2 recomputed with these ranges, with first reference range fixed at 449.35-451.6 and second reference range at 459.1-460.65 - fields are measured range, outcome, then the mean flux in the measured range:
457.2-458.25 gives -0.006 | 64.6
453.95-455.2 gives 0.077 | 60.6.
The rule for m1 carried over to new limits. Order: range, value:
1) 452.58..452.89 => 59.6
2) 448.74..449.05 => 65.3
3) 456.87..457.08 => 61.6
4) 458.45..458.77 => 61.6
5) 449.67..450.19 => 63.2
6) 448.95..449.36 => 64.6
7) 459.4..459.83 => 65.9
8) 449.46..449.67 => 65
